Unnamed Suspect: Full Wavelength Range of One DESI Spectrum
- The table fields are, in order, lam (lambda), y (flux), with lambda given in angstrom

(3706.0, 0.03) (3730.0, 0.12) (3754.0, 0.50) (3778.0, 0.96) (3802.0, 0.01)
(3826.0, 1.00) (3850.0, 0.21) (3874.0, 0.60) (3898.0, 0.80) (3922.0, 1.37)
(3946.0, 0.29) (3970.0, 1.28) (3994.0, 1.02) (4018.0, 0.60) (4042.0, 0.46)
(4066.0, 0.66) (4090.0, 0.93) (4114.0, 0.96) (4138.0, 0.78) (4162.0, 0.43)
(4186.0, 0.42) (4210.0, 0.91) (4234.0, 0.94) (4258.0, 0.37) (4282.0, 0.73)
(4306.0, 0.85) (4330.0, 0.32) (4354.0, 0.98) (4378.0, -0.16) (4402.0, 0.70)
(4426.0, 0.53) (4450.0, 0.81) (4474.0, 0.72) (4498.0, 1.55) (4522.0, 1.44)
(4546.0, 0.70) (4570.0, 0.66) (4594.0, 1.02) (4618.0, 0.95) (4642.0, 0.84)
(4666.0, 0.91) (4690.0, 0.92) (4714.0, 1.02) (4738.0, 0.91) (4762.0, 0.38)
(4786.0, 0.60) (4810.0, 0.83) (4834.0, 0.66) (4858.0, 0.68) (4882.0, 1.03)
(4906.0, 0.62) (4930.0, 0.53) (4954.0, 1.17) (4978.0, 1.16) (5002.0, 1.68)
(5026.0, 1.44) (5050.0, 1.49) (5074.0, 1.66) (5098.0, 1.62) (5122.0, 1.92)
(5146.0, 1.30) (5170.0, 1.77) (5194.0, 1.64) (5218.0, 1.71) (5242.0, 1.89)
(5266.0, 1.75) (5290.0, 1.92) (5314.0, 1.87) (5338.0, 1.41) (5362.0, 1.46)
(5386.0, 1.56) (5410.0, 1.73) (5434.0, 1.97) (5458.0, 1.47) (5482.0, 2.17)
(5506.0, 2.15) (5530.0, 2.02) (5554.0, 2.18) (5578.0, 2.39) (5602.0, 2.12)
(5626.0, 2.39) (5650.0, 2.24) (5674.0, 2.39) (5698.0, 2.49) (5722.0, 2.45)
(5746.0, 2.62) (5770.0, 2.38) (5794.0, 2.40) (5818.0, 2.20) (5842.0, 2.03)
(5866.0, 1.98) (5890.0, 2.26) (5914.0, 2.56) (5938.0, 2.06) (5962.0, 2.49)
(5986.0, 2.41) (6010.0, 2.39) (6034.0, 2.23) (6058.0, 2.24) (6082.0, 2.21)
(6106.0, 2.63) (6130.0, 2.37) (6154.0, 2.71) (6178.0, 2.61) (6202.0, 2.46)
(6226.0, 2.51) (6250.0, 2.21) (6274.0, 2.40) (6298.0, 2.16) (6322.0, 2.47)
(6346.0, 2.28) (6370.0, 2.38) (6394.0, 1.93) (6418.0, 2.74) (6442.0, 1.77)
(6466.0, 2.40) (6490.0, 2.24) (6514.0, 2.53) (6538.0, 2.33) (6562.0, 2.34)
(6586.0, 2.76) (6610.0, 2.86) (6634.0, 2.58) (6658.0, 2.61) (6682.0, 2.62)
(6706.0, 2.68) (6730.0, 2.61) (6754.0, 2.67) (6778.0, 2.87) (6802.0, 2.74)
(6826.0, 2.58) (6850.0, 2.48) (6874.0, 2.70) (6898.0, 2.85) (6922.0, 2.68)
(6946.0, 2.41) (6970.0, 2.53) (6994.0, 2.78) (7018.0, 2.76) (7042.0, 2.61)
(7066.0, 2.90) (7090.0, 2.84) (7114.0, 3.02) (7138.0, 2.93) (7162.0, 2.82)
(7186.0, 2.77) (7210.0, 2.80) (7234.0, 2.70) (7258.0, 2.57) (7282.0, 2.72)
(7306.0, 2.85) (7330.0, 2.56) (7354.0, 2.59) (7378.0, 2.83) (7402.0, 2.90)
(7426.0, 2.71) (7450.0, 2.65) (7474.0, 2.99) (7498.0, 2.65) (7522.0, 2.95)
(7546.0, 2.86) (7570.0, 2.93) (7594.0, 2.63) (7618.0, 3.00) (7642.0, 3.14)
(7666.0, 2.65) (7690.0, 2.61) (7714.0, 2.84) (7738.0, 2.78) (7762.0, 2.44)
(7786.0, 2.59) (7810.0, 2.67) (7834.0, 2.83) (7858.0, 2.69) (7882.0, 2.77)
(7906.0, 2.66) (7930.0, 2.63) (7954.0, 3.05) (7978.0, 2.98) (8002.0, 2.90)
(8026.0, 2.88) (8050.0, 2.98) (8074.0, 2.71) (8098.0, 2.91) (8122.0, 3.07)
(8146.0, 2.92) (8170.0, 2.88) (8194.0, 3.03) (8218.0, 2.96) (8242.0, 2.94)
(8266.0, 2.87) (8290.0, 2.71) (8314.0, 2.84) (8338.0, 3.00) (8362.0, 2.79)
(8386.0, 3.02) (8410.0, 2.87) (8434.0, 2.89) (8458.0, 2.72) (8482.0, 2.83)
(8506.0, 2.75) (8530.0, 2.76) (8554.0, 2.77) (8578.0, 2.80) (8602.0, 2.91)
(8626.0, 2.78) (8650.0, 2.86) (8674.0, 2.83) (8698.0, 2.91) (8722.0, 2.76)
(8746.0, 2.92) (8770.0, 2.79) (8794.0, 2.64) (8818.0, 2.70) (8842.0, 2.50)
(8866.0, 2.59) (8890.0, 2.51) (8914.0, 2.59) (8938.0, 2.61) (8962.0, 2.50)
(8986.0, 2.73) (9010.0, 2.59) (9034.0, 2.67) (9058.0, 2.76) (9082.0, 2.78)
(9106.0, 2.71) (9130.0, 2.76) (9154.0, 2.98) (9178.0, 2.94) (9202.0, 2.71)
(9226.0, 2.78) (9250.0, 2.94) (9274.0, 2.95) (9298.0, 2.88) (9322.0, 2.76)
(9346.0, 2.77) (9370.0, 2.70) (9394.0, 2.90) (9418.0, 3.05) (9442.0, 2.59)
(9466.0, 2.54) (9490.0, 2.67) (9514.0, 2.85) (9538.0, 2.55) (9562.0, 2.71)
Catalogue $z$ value 0.245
